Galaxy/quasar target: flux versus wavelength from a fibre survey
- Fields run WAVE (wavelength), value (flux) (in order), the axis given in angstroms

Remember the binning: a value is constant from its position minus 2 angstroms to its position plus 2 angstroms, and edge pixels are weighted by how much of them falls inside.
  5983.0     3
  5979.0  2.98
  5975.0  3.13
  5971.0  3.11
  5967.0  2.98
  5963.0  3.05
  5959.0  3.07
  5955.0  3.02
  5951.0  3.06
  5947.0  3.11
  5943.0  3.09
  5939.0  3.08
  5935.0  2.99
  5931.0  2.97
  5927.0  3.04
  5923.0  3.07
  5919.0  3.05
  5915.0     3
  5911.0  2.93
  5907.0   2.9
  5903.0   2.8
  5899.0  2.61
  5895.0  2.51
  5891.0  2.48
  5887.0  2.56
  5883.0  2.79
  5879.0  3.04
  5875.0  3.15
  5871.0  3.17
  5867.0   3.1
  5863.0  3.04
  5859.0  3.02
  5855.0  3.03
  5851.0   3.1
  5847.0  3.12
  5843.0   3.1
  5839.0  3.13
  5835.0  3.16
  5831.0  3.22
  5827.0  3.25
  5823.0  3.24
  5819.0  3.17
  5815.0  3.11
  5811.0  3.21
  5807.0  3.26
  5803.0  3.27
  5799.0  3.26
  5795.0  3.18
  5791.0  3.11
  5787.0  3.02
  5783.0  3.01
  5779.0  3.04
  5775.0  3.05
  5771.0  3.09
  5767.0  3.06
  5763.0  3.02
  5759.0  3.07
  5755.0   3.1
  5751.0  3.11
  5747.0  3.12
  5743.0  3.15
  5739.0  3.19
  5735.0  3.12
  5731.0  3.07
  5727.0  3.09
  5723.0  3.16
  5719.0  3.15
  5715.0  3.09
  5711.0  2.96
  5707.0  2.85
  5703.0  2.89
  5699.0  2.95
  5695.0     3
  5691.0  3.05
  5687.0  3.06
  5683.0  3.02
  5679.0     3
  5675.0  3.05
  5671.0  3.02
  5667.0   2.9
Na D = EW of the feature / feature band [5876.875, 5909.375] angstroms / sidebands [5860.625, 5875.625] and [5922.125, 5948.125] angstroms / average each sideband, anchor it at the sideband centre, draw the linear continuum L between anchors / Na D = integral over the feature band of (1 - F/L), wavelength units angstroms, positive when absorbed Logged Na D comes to 3.90 angstroms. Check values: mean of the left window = 3.11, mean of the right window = 3.05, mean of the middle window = 2.72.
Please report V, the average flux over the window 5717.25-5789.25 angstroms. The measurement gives 3.09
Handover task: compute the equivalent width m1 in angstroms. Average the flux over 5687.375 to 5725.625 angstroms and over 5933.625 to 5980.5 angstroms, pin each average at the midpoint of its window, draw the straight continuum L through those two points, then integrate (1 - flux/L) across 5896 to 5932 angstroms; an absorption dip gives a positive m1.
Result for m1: 1.6 angstroms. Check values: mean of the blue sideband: 3.01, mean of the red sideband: 3.06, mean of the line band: 2.92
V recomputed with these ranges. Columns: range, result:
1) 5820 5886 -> 3.1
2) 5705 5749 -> 3.09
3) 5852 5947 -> 2.94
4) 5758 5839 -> 3.14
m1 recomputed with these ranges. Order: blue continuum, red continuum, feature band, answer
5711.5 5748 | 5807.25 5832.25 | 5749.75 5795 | 1.34 angstroms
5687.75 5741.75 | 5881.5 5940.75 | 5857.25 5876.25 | -1.31 angstroms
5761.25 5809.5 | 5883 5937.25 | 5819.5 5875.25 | -2.87 angstroms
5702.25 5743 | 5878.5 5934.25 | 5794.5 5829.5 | -3.12 angstroms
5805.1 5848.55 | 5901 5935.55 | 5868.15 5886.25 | 0.34 angstroms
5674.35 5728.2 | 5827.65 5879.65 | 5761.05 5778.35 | 0.04 angstroms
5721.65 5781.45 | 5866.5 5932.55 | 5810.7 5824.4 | -0.80 angstroms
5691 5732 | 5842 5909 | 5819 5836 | -1.57 angstroms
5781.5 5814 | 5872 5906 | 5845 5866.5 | -1.16 angstroms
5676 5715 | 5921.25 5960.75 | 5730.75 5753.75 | -1.03 angstroms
